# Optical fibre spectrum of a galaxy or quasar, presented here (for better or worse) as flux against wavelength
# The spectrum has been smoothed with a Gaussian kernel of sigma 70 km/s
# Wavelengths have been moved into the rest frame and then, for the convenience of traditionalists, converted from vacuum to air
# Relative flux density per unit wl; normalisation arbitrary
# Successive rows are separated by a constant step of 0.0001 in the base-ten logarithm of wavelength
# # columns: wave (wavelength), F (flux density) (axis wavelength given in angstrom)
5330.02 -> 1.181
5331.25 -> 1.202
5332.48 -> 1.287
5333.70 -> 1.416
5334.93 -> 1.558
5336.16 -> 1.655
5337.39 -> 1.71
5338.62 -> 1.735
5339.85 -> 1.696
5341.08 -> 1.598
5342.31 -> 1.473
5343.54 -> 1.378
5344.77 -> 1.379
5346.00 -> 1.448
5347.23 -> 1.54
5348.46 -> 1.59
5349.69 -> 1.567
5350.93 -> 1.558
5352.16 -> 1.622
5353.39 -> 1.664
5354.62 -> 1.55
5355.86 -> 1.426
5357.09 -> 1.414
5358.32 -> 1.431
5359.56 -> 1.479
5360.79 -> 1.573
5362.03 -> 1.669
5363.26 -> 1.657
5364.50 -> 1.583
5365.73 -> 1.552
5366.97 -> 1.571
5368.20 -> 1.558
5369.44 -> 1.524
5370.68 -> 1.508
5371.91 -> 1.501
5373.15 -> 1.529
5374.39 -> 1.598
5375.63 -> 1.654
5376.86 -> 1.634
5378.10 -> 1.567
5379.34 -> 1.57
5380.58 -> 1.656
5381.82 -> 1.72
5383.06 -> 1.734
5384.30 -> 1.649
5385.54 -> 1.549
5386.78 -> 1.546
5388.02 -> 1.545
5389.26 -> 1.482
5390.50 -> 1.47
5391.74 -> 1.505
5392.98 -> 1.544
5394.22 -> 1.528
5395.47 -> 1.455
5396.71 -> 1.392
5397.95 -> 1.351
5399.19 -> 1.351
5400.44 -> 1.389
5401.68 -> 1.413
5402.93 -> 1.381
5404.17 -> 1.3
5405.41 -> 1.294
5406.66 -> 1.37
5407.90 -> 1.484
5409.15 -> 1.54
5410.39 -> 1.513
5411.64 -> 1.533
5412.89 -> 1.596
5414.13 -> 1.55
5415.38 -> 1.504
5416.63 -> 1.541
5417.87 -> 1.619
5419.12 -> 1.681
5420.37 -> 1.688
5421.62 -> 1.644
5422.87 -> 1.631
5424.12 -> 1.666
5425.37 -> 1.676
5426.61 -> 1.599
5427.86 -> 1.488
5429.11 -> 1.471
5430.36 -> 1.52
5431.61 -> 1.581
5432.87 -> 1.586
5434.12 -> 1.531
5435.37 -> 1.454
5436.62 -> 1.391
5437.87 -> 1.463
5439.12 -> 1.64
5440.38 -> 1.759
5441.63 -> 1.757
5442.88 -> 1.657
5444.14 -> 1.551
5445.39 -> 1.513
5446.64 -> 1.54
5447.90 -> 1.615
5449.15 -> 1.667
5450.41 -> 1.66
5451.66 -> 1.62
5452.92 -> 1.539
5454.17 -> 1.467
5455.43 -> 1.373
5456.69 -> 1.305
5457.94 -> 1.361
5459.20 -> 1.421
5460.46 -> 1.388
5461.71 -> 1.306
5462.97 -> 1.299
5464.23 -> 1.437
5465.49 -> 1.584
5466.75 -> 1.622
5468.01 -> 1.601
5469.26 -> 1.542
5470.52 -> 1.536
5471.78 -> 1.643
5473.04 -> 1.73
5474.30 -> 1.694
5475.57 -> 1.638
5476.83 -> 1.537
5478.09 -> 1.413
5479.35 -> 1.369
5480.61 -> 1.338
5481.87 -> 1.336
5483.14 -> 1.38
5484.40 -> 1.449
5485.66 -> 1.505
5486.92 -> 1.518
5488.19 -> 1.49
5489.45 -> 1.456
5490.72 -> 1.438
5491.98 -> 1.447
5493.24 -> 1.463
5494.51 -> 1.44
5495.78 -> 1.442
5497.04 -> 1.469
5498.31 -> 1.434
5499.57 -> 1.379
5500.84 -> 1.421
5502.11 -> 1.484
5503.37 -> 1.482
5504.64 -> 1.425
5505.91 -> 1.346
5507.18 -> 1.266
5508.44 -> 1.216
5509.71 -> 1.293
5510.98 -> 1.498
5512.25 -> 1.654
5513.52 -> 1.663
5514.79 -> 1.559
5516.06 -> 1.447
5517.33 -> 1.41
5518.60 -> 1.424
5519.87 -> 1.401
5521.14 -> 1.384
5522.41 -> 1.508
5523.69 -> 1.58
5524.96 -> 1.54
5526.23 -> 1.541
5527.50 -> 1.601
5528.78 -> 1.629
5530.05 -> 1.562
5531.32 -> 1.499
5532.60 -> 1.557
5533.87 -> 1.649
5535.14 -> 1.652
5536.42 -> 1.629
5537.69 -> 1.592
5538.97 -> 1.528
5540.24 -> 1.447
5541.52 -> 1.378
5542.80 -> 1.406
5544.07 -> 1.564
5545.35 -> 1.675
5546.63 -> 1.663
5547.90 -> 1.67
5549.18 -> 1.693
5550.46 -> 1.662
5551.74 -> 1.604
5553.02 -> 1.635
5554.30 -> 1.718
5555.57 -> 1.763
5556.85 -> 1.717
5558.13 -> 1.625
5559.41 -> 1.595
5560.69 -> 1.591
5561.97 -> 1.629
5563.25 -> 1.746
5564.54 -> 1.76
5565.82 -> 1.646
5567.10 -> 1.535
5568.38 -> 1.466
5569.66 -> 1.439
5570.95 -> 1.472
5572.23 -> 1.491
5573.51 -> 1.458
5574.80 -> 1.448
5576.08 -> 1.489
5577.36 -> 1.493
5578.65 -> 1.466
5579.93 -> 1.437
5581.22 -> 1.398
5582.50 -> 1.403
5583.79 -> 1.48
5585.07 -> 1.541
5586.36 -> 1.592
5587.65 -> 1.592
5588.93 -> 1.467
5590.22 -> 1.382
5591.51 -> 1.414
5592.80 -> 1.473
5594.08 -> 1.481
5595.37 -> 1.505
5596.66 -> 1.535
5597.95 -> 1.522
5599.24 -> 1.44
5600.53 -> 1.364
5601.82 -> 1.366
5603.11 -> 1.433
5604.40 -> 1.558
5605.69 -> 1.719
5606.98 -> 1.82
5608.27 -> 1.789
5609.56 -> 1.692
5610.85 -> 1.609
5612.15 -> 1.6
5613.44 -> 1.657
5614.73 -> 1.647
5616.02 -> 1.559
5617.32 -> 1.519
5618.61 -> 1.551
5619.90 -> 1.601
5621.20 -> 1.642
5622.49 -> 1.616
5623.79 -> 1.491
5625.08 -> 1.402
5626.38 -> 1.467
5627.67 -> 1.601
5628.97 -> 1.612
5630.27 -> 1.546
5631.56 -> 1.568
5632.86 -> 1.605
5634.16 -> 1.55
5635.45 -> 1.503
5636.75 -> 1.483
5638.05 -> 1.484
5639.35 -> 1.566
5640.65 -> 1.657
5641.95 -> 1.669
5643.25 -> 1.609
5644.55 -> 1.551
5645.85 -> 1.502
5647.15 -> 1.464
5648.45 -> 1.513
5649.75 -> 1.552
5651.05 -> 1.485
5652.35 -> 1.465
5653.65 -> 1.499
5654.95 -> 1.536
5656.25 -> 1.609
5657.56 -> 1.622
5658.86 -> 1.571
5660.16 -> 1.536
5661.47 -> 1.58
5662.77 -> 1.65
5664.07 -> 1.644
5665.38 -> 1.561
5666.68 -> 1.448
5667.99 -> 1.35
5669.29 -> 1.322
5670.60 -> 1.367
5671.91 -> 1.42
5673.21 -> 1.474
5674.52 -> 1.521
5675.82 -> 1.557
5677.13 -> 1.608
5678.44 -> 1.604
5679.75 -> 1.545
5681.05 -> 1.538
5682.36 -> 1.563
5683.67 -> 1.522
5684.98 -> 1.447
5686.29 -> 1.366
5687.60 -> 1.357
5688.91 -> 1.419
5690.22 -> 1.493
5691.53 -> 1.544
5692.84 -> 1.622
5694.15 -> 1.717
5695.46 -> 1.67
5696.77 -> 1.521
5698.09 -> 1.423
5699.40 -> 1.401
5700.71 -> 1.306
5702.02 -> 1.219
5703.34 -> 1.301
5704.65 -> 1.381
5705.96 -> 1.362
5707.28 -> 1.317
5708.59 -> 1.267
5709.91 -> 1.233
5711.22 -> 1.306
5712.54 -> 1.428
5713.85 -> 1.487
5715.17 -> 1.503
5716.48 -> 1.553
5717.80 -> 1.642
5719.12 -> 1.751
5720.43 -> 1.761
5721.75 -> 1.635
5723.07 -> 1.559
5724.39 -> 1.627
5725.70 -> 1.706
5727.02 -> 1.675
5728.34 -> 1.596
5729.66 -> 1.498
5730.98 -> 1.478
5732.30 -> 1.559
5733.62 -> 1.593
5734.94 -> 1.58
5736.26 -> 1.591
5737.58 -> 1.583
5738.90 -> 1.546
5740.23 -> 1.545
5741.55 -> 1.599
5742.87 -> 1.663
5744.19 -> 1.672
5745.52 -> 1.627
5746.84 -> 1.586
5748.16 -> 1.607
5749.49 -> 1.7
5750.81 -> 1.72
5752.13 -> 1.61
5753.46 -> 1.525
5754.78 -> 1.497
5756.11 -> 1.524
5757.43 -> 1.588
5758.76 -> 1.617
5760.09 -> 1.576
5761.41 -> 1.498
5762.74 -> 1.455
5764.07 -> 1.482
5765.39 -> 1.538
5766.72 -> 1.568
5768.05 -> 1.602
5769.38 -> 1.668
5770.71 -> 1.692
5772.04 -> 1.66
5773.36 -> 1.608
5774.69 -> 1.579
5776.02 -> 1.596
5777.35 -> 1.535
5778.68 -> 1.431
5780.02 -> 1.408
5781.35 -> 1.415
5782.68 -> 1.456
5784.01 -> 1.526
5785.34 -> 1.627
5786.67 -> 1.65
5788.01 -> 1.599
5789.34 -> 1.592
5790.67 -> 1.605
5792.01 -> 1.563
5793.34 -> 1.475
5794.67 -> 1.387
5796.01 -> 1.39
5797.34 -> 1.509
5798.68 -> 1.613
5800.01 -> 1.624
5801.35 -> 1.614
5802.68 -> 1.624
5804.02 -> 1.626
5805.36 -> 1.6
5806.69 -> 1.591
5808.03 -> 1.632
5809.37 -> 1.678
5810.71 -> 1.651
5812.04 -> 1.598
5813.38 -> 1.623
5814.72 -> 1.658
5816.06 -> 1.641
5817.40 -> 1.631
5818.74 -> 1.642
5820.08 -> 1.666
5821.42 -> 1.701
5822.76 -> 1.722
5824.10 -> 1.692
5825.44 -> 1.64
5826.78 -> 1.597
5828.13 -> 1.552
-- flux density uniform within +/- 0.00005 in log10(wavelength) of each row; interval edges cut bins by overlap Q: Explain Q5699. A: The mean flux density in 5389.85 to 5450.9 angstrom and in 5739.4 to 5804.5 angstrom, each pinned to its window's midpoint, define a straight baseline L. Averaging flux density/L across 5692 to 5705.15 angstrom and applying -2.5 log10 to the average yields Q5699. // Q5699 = 0.07 mag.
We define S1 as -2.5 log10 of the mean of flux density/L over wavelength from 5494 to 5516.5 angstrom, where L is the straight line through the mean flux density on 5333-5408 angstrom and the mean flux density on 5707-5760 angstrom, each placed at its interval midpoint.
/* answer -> 0.07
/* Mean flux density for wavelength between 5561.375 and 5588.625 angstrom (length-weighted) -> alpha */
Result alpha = 1.52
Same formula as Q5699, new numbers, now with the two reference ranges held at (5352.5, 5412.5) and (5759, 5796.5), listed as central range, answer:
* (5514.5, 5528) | 0.03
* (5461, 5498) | 0.03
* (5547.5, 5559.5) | -0.10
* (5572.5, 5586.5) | 0.04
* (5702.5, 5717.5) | 0.12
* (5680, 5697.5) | 0.01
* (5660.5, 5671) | 0.03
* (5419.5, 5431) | -0.05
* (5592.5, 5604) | 0.05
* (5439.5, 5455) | -0.06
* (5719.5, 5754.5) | -0.05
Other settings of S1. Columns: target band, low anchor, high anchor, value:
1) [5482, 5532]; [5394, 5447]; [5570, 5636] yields 0.05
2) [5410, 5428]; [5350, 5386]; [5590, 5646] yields -0.02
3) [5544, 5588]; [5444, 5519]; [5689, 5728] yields -0.07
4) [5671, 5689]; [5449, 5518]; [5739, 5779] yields 0.04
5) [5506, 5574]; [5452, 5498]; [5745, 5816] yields -0.04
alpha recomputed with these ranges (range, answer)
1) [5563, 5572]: 1.57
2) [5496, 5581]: 1.53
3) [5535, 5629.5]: 1.56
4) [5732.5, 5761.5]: 1.59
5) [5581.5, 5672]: 1.54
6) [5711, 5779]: 1.58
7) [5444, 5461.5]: 1.5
